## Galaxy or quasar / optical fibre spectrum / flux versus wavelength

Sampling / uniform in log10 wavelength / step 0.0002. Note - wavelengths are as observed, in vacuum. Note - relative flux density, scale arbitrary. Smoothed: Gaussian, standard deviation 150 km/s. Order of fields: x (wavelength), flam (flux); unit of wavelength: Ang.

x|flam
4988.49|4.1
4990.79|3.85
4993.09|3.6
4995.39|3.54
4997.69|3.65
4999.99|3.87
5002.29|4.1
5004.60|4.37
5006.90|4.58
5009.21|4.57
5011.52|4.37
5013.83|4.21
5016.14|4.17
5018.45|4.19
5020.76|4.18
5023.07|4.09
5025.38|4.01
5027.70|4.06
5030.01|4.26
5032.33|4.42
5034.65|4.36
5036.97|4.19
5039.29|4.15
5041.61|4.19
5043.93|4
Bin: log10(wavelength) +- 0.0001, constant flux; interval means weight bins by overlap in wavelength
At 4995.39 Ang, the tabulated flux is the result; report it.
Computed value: 3.54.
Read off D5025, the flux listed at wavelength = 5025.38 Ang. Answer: 4.01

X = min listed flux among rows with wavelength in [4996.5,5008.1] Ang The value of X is 3.65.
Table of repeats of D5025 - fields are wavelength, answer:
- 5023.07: 4.09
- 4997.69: 3.65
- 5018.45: 4.19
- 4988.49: 4.1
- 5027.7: 4.06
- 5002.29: 4.1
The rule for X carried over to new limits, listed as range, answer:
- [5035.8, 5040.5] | 4.15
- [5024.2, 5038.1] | 4.01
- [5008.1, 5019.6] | 4.17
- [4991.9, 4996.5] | 3.54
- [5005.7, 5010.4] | 4.57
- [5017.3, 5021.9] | 4.18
